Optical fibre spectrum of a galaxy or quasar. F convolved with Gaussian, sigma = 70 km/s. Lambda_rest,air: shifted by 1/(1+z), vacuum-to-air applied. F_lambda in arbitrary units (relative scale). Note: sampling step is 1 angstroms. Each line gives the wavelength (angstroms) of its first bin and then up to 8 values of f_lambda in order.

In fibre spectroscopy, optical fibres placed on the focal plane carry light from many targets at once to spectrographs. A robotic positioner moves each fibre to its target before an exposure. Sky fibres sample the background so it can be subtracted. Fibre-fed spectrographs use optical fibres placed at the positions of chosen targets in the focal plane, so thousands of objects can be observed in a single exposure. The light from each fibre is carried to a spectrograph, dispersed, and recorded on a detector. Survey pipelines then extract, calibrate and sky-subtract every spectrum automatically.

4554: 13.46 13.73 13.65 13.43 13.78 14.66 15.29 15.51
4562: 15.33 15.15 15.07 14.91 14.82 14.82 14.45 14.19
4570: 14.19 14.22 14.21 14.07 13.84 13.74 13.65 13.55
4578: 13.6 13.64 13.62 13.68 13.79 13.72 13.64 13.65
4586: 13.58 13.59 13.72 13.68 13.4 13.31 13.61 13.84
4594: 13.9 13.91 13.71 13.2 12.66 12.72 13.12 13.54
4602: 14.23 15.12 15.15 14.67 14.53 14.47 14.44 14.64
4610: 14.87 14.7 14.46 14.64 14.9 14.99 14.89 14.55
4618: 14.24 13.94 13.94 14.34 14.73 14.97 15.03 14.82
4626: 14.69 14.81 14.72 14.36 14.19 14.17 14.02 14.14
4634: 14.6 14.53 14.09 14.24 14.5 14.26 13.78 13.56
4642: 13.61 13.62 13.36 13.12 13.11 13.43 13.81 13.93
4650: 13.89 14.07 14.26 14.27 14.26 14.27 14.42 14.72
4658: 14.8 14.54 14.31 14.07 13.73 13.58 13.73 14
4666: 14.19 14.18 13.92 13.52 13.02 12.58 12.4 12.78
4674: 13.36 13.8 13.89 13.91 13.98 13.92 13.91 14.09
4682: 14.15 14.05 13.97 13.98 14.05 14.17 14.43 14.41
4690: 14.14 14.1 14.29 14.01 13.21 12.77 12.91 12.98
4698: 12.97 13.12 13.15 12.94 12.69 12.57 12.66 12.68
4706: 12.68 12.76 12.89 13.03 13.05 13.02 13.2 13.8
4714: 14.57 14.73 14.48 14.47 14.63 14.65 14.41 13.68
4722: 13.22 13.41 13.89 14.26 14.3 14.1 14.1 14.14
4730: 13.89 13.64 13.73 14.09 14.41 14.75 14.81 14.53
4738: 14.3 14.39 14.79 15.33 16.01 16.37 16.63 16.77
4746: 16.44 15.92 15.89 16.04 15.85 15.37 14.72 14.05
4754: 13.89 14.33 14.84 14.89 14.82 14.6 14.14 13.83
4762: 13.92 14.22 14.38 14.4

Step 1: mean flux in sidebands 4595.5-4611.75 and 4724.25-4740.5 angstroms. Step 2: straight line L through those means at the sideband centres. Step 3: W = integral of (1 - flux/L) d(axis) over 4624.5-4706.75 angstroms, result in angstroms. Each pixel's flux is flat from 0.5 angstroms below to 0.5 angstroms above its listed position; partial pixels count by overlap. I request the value 2.15 angstroms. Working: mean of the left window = 14.1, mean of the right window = 14.3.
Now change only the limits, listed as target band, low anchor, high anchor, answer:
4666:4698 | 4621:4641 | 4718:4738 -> 1.3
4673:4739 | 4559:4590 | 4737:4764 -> 4.8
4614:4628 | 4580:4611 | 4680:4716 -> -0.9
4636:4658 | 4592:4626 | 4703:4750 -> 0.5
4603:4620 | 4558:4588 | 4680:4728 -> -0.7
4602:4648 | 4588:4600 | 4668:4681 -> -3.1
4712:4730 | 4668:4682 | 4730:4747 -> 0.6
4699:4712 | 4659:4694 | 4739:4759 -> 1.4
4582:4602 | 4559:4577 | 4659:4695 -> 1.2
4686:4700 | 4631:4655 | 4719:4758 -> 0.7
